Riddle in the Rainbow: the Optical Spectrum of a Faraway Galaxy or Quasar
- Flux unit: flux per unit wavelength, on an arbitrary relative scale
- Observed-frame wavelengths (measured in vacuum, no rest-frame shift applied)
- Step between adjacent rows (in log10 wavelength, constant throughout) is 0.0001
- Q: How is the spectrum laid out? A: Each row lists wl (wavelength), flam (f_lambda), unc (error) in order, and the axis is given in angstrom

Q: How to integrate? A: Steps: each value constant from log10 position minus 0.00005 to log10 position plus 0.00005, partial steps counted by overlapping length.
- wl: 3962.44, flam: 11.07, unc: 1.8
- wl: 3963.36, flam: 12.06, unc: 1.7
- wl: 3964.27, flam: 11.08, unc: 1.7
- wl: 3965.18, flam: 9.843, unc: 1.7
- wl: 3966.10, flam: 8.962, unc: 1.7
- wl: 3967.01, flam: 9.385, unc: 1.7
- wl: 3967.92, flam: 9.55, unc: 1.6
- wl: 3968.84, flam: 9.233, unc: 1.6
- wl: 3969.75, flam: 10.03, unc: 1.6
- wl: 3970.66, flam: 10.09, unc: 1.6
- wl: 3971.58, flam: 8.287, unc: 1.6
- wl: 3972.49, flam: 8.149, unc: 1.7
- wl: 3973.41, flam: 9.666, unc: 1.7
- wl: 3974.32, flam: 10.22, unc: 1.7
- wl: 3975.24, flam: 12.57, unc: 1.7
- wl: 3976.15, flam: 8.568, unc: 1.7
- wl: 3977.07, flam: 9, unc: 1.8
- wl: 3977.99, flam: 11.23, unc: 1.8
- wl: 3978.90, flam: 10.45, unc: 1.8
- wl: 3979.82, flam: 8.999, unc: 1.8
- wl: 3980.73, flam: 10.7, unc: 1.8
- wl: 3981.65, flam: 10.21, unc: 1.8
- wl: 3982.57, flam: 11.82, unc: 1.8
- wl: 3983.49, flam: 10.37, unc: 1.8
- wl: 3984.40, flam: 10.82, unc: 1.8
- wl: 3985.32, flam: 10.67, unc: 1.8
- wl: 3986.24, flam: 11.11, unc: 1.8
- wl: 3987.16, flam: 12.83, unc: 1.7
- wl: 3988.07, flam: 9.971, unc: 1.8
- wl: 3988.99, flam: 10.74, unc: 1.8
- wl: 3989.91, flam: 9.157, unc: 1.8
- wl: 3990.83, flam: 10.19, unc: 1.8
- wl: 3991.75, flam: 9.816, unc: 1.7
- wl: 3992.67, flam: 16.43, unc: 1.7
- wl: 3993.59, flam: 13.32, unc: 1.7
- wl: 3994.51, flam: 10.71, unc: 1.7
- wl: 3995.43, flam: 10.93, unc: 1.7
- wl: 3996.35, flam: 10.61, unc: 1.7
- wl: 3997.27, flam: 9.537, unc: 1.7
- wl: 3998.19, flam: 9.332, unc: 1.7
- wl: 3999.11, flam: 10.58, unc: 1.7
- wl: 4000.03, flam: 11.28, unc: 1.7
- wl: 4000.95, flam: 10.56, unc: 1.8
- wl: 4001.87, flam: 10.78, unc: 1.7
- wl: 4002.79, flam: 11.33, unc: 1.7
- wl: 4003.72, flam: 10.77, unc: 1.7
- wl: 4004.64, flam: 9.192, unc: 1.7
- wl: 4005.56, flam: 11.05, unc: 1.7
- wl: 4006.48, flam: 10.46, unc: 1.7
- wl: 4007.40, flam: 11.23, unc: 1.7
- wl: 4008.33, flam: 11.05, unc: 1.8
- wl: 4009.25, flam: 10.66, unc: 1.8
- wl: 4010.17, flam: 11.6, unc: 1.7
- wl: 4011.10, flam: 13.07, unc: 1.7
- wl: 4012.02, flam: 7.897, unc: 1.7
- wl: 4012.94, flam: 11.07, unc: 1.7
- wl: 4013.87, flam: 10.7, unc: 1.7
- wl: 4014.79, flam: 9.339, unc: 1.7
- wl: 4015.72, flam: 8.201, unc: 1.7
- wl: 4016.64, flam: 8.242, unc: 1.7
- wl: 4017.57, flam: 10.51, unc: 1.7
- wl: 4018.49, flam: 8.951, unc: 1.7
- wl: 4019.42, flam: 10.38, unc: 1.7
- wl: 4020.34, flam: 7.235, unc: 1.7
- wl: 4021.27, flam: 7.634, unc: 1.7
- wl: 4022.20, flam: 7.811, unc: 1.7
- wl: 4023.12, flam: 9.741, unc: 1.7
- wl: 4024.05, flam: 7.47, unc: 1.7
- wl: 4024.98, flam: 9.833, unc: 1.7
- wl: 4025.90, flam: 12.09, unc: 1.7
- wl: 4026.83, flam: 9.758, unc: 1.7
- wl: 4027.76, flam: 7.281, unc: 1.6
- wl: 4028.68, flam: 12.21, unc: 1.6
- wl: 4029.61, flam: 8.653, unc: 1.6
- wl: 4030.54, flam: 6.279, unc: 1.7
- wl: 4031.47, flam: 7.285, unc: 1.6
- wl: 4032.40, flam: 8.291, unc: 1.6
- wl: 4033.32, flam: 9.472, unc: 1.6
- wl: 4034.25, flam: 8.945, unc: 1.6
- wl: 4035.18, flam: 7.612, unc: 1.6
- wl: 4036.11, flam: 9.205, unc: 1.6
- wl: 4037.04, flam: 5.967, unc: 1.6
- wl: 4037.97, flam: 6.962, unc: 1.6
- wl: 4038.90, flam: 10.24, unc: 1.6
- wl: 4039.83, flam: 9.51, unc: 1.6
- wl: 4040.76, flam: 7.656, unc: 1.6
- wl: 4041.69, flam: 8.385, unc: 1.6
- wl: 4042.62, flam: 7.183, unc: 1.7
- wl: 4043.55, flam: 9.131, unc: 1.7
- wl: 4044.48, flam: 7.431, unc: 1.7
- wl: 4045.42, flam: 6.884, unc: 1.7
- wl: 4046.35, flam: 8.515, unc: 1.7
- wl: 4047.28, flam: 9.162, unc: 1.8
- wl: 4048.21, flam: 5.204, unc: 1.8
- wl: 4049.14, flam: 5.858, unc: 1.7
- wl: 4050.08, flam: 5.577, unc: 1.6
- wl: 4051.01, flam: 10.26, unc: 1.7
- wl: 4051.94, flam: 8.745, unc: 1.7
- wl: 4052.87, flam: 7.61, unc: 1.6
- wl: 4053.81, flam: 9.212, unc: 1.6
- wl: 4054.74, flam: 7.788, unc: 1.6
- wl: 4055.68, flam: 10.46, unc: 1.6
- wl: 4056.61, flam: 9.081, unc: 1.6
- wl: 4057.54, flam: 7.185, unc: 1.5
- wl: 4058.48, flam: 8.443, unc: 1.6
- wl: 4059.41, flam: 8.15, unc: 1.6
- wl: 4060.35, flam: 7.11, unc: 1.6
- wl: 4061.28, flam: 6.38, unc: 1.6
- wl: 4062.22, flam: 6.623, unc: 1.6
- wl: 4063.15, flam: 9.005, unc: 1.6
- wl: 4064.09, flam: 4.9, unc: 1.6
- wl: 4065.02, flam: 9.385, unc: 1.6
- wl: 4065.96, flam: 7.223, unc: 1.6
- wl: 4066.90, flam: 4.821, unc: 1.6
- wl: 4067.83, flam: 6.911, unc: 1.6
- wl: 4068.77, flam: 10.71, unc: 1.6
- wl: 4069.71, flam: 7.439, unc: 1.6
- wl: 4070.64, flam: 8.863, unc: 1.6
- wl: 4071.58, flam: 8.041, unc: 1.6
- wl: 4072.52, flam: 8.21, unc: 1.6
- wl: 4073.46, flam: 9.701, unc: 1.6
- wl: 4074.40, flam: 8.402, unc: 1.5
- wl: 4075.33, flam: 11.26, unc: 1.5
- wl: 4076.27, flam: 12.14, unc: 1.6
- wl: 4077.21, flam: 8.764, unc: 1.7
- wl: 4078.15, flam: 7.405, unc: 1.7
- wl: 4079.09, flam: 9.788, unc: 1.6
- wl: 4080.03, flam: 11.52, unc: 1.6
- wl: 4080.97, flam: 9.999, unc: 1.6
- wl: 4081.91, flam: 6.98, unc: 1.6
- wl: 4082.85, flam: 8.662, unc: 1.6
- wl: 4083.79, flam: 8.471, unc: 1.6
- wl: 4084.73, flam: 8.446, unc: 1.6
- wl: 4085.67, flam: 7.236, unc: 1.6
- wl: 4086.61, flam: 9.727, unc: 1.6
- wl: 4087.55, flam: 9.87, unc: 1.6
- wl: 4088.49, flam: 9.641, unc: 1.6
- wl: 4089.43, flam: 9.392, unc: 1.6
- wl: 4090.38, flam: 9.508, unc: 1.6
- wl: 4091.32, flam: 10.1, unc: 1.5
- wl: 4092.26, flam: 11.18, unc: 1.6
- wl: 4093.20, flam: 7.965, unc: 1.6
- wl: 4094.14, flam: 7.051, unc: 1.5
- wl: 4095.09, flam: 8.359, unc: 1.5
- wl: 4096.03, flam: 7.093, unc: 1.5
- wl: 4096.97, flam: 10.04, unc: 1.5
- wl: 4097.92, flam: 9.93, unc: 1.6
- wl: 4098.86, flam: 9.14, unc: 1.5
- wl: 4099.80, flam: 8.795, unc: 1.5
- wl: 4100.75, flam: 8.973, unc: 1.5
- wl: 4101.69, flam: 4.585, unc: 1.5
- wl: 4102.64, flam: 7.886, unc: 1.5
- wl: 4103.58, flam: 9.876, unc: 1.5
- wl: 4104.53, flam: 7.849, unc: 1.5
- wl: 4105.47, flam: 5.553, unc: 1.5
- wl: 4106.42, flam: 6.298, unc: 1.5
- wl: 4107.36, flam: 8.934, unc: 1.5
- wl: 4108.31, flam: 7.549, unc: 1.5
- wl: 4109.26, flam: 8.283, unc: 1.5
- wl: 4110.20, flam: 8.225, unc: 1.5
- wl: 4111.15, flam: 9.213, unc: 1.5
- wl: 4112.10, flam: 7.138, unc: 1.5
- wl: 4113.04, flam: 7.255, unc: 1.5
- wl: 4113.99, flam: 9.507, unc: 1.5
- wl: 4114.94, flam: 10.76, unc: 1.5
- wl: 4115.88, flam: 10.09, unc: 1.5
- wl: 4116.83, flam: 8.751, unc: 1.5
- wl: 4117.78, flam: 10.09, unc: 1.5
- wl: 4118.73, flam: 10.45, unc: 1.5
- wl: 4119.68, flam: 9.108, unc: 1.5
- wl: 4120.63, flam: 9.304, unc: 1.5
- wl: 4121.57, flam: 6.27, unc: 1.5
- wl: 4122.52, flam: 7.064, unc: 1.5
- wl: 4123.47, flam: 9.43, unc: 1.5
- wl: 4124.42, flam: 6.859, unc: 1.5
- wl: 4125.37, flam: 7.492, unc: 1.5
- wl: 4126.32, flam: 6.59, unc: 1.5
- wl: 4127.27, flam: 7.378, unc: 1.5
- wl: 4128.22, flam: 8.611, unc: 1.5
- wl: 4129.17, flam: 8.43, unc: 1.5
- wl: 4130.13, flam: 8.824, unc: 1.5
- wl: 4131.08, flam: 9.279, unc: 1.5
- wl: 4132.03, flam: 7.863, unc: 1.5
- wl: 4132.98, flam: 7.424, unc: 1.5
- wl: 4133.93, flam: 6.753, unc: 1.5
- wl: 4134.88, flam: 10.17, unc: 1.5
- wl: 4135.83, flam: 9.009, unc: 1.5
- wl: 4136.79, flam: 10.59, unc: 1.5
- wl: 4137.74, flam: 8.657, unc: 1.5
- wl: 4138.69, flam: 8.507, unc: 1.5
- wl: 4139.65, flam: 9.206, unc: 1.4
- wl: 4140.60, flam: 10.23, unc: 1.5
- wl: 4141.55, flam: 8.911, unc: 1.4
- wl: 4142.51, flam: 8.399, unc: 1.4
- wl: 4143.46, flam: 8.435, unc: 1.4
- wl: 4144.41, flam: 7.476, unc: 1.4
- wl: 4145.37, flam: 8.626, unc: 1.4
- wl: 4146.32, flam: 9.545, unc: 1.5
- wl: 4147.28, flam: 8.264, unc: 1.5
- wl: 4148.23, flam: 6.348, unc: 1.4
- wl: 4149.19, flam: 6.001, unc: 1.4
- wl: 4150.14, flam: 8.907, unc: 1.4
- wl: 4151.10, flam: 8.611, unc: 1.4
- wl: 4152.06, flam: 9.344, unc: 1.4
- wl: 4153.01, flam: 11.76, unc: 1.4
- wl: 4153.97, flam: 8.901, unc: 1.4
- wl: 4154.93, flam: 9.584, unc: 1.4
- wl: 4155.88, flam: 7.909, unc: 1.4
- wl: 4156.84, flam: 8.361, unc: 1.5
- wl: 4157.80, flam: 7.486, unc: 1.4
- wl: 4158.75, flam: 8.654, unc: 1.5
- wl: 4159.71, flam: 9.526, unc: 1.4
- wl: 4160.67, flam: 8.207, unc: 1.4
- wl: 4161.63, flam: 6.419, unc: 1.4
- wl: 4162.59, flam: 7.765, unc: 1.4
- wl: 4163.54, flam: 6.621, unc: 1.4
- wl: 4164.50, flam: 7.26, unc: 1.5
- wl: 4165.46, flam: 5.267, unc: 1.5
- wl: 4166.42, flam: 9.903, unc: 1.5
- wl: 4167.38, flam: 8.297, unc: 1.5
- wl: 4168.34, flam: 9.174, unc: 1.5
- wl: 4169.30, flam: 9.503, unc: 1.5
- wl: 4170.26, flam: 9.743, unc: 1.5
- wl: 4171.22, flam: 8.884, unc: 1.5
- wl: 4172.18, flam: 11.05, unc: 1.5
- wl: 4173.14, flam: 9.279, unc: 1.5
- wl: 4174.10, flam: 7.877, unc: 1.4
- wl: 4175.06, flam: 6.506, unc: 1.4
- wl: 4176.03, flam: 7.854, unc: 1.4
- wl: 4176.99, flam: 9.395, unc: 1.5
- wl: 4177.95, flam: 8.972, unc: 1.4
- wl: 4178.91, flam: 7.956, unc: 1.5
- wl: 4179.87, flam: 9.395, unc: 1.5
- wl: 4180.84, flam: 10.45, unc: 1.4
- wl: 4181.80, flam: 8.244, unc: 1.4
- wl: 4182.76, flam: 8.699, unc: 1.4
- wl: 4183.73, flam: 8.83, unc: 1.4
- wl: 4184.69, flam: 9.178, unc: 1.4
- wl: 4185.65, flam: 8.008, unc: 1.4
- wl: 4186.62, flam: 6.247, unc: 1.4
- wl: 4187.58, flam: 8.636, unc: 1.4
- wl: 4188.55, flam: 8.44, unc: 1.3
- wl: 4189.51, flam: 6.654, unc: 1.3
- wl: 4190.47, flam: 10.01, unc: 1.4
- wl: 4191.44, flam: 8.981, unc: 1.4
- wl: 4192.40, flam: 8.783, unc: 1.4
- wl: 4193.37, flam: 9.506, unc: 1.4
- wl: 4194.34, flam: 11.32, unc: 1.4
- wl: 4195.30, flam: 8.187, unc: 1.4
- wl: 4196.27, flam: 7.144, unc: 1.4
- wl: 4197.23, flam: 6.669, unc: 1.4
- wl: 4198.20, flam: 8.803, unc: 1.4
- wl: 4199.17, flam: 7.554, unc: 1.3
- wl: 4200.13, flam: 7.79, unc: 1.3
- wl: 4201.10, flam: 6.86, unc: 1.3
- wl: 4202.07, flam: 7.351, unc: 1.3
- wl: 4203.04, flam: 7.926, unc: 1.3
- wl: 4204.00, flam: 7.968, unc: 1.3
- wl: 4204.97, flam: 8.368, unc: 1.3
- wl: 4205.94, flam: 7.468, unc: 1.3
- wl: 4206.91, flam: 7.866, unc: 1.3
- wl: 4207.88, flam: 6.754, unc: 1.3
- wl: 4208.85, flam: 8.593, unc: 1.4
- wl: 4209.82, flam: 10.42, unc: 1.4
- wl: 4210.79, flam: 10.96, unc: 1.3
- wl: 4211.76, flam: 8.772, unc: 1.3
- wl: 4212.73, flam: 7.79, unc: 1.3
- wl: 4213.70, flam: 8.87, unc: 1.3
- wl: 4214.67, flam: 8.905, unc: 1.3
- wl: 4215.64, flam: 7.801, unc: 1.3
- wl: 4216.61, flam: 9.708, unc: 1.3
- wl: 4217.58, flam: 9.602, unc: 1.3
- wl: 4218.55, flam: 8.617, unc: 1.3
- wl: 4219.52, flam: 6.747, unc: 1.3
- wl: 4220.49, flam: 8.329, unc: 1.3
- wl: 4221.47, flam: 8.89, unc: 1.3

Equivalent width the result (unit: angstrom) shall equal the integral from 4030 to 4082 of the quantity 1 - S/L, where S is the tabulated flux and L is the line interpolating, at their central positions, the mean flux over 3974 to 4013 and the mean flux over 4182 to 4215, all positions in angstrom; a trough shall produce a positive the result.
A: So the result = 9.4 angstrom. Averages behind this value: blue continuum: 10.8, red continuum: 8.36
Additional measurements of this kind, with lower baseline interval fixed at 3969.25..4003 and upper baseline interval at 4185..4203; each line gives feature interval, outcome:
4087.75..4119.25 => 1.9 angstrom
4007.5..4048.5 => 4.8 angstrom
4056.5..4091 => 3.7 angstrom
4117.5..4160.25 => 1.3 angstrom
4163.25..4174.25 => -0.2 angstrom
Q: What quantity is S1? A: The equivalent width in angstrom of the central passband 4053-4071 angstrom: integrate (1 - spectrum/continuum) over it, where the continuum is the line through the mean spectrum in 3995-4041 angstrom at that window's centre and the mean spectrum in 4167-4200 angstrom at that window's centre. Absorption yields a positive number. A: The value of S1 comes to 2.8 angstrom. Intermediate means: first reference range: 9.54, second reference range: 8.65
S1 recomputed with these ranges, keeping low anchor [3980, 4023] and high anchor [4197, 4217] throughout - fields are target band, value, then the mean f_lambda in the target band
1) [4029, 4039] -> 2.0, 8.06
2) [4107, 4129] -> 1.8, 8.45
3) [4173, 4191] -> 0.2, 8.44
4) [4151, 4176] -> 0.6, 8.52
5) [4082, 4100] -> 1.0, 8.94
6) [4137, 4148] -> 0.2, 8.75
